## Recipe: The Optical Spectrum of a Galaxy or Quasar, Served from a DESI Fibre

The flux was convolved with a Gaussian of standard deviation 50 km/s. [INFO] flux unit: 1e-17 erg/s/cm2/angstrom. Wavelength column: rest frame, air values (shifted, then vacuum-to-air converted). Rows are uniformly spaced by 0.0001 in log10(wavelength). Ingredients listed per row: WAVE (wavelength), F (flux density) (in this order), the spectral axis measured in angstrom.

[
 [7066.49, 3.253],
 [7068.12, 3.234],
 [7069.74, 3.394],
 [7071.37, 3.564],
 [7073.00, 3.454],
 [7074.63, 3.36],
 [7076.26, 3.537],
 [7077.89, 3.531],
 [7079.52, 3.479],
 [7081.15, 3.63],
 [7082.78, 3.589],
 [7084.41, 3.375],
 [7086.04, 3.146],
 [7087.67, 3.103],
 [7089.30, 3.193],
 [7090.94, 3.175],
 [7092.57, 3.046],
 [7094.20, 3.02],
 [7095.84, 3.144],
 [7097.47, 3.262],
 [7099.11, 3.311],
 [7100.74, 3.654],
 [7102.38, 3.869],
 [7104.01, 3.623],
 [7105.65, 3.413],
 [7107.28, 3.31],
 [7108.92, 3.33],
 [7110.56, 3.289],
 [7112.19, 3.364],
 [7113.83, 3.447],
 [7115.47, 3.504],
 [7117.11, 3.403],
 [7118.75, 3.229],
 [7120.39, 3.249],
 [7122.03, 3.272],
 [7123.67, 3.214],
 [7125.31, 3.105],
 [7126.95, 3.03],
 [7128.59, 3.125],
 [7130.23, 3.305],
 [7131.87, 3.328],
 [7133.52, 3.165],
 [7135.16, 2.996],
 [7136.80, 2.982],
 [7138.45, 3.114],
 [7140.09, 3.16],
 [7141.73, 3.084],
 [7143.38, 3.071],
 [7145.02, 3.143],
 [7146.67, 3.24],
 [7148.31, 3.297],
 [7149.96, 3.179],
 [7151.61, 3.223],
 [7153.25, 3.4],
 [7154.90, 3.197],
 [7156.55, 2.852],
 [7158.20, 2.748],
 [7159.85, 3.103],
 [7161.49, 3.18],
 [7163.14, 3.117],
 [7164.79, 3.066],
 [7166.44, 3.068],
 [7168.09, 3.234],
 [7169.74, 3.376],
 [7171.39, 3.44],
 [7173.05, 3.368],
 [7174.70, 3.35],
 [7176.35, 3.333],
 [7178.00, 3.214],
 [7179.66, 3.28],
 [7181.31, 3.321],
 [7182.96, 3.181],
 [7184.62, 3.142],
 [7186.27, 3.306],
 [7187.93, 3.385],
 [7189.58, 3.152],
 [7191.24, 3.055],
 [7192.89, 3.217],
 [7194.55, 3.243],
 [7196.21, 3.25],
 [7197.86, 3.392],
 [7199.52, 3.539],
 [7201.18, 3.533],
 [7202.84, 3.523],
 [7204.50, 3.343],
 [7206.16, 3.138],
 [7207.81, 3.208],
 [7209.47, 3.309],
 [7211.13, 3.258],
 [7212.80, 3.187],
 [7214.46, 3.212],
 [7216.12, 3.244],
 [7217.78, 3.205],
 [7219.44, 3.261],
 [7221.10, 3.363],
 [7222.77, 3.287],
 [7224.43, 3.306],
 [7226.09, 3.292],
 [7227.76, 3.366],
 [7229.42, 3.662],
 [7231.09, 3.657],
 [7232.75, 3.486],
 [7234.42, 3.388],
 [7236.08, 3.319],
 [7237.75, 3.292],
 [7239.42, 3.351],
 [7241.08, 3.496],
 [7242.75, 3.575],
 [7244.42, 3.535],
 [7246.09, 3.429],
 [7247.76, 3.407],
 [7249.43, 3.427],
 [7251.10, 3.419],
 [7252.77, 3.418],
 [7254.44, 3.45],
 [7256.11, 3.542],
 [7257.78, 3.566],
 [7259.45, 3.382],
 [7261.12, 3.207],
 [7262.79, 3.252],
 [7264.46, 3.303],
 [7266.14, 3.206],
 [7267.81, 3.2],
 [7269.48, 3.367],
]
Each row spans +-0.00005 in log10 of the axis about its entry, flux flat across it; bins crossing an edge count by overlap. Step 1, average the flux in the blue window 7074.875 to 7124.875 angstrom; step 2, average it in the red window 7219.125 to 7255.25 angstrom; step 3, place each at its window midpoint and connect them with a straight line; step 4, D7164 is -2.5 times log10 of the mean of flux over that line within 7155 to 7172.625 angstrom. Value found 0.09 mag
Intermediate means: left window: 3.36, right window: 3.42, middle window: 3.13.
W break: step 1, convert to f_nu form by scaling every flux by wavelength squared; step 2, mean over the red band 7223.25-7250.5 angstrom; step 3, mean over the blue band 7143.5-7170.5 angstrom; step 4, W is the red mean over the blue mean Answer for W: 1.11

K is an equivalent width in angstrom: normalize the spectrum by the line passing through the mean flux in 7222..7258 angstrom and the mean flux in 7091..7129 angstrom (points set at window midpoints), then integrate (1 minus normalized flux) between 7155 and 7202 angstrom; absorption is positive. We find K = 2.1 angstrom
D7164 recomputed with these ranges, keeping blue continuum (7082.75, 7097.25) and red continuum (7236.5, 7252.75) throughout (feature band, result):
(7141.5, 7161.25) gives 0.05 mag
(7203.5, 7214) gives 0.04 mag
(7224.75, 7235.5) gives -0.02 mag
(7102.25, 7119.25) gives -0.07 mag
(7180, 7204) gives 0.01 mag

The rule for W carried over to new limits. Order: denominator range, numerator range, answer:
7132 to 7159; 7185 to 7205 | 1.08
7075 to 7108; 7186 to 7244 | 1.03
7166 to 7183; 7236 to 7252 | 1.06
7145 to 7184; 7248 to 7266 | 1.08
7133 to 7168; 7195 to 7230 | 1.09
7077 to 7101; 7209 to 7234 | 1.05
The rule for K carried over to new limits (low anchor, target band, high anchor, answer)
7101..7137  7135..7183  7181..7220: 1.64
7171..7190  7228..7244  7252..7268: -0.62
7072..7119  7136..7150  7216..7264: 1.01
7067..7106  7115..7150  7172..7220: 1.57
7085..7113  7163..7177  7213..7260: 0.38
